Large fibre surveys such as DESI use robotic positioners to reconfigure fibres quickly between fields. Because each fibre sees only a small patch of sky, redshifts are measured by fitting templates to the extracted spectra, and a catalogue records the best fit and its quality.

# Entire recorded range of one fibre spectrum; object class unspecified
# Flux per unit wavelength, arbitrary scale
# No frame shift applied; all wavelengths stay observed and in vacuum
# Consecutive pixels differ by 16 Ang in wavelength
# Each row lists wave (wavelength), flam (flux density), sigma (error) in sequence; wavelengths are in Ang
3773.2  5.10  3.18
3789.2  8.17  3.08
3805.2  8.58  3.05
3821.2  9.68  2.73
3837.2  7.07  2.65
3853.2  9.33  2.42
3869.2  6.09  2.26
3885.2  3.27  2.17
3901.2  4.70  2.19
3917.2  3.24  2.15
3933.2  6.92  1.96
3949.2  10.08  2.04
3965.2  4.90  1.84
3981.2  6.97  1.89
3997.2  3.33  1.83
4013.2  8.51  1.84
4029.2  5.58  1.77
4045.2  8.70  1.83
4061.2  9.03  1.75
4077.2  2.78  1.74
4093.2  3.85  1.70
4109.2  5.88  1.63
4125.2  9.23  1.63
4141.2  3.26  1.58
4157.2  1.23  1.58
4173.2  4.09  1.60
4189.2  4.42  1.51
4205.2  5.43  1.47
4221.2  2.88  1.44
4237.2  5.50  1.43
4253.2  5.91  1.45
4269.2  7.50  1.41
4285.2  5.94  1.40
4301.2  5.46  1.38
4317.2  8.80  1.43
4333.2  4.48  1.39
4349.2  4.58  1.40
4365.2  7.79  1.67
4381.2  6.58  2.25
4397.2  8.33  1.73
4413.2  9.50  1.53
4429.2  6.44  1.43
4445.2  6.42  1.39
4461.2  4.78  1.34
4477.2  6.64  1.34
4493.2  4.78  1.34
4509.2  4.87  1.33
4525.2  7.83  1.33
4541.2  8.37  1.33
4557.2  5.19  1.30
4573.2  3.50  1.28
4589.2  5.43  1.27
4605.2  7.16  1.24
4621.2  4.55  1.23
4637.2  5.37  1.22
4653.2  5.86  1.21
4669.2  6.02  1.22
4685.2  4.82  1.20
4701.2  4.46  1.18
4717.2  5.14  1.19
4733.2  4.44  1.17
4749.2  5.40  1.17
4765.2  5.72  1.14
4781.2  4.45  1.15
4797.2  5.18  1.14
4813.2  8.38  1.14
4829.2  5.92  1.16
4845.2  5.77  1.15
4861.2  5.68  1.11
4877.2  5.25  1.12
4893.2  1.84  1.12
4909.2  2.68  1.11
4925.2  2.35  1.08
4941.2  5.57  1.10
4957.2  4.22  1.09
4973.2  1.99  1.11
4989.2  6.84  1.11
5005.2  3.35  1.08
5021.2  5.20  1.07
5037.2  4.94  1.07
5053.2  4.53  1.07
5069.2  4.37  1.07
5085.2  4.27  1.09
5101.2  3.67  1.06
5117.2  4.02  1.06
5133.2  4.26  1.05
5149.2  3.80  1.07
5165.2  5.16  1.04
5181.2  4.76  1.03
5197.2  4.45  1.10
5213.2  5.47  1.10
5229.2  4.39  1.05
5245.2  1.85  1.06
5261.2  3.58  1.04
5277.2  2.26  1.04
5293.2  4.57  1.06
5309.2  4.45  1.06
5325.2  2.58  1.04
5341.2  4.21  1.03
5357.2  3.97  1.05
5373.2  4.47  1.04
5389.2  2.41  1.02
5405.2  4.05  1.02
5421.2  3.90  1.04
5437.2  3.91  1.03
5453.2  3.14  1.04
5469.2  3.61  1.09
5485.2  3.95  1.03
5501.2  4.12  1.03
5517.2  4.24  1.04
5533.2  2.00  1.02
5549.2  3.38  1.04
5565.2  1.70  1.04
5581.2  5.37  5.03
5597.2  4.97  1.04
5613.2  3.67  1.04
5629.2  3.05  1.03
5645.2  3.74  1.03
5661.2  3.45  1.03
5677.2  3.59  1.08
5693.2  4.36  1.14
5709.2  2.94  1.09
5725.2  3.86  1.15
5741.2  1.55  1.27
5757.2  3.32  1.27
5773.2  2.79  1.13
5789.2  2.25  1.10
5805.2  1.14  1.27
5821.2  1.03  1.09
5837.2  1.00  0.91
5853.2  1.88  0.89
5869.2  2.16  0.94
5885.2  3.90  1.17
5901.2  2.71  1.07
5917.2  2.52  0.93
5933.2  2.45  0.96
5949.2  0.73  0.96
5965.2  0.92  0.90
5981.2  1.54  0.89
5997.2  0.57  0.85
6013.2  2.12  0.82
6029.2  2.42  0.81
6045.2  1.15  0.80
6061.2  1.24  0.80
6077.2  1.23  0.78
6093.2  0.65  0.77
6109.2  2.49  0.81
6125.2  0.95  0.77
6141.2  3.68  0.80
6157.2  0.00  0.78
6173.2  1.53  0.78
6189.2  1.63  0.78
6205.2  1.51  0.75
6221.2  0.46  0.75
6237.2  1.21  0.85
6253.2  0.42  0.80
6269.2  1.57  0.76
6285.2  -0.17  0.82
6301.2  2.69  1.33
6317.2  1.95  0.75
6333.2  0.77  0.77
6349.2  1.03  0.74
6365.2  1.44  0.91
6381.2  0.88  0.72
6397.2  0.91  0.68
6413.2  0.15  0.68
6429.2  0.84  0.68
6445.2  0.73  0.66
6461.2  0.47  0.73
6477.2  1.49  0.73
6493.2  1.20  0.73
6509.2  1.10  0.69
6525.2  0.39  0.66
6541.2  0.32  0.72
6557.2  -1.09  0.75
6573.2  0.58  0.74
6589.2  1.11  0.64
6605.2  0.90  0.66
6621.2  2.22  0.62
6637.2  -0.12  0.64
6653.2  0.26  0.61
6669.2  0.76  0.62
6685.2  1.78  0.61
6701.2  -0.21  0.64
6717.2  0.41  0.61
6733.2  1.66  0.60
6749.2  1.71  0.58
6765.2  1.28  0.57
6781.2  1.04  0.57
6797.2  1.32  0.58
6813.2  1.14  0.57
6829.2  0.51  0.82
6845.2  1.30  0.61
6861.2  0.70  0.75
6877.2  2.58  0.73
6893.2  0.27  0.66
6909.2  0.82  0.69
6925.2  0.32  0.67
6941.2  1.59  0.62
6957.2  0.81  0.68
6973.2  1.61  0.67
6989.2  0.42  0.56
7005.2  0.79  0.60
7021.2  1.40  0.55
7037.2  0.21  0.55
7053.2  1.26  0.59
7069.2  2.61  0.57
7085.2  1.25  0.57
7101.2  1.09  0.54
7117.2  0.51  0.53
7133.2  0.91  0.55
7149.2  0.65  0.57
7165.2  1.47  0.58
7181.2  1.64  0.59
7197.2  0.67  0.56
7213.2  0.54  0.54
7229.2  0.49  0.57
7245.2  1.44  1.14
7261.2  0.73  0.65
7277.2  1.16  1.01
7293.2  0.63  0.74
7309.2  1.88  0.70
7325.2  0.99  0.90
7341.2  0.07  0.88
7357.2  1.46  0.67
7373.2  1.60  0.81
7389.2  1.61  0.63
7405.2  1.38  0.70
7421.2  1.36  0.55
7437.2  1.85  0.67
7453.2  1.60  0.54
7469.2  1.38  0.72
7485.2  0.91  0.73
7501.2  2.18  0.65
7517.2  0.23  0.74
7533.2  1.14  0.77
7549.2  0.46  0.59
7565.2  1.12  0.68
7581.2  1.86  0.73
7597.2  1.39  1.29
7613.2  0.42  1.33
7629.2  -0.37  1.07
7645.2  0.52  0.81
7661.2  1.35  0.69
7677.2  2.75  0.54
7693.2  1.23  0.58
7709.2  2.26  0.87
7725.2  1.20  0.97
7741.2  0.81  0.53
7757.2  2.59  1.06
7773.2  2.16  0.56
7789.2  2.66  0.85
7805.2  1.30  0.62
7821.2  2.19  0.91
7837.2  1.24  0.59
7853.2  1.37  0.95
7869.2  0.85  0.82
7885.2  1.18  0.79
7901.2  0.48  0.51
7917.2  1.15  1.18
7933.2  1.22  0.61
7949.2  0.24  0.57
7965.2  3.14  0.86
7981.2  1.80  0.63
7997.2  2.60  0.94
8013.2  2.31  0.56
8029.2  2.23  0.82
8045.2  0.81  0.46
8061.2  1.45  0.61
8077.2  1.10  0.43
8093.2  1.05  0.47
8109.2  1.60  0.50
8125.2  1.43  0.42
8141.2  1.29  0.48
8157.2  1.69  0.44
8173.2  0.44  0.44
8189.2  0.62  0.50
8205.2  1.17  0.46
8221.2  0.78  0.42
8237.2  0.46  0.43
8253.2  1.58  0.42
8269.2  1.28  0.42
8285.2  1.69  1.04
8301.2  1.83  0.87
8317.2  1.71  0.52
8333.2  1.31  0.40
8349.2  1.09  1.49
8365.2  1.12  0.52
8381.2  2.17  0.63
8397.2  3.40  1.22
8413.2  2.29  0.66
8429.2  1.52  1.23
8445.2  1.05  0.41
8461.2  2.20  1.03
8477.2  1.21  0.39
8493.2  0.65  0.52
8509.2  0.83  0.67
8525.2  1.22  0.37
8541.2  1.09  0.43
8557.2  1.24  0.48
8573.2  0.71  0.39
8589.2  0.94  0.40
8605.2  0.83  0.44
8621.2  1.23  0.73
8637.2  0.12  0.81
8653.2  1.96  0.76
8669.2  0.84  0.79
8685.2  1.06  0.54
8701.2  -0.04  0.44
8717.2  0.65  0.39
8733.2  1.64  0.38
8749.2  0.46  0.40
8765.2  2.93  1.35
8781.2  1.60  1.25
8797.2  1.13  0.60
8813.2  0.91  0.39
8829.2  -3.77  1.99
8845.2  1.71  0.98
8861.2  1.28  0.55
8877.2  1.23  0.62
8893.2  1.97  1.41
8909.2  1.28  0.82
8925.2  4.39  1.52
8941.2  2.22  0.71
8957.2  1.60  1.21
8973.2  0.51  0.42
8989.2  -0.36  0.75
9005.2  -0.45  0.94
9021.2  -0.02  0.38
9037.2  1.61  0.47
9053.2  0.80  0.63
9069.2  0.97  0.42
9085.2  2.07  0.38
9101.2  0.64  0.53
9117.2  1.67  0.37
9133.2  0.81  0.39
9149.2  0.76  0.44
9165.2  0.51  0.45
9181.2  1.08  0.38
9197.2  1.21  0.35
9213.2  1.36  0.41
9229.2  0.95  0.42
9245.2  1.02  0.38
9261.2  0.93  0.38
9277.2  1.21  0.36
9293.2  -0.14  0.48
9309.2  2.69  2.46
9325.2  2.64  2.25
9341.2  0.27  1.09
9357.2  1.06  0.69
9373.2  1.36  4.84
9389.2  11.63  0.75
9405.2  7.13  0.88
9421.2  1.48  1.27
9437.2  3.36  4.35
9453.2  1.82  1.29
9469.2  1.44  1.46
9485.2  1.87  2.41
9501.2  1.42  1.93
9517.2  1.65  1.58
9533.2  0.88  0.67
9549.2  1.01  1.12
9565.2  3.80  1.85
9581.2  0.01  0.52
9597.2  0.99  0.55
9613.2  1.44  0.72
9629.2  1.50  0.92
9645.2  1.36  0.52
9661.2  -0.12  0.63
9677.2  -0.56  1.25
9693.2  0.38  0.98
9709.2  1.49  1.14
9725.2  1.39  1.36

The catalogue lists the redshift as 1.52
